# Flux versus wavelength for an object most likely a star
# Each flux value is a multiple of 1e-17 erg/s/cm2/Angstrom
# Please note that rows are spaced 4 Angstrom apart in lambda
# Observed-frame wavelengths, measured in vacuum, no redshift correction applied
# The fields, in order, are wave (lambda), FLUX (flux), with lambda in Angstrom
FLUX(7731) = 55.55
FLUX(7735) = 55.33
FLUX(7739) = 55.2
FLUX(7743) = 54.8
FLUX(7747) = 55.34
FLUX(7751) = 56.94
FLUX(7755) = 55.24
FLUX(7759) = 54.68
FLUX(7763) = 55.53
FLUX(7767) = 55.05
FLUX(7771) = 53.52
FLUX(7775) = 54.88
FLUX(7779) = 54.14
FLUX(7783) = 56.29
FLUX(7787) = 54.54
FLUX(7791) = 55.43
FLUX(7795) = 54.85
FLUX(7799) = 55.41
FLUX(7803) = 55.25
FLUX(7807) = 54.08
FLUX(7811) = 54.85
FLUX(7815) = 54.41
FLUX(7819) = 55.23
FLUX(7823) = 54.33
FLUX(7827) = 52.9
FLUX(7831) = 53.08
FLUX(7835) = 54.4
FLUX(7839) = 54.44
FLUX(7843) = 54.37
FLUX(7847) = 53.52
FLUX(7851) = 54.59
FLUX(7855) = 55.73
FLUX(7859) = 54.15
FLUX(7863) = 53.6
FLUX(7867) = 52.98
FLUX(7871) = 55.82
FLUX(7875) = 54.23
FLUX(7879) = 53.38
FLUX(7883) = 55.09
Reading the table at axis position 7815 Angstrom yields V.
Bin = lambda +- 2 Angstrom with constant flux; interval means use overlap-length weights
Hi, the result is 54.41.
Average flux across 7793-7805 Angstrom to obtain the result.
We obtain 55.2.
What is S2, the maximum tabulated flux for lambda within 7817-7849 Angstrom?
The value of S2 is 55.23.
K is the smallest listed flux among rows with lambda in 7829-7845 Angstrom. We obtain 53.08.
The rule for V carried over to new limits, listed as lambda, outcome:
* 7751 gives 56.94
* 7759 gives 54.68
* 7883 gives 55.09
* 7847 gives 53.52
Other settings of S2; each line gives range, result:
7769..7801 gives 56.29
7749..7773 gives 56.94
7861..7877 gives 55.82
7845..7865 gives 55.73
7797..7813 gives 55.41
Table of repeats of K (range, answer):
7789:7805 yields 54.85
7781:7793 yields 54.54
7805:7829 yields 52.9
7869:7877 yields 54.23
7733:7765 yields 54.68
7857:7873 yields 52.98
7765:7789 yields 53.52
